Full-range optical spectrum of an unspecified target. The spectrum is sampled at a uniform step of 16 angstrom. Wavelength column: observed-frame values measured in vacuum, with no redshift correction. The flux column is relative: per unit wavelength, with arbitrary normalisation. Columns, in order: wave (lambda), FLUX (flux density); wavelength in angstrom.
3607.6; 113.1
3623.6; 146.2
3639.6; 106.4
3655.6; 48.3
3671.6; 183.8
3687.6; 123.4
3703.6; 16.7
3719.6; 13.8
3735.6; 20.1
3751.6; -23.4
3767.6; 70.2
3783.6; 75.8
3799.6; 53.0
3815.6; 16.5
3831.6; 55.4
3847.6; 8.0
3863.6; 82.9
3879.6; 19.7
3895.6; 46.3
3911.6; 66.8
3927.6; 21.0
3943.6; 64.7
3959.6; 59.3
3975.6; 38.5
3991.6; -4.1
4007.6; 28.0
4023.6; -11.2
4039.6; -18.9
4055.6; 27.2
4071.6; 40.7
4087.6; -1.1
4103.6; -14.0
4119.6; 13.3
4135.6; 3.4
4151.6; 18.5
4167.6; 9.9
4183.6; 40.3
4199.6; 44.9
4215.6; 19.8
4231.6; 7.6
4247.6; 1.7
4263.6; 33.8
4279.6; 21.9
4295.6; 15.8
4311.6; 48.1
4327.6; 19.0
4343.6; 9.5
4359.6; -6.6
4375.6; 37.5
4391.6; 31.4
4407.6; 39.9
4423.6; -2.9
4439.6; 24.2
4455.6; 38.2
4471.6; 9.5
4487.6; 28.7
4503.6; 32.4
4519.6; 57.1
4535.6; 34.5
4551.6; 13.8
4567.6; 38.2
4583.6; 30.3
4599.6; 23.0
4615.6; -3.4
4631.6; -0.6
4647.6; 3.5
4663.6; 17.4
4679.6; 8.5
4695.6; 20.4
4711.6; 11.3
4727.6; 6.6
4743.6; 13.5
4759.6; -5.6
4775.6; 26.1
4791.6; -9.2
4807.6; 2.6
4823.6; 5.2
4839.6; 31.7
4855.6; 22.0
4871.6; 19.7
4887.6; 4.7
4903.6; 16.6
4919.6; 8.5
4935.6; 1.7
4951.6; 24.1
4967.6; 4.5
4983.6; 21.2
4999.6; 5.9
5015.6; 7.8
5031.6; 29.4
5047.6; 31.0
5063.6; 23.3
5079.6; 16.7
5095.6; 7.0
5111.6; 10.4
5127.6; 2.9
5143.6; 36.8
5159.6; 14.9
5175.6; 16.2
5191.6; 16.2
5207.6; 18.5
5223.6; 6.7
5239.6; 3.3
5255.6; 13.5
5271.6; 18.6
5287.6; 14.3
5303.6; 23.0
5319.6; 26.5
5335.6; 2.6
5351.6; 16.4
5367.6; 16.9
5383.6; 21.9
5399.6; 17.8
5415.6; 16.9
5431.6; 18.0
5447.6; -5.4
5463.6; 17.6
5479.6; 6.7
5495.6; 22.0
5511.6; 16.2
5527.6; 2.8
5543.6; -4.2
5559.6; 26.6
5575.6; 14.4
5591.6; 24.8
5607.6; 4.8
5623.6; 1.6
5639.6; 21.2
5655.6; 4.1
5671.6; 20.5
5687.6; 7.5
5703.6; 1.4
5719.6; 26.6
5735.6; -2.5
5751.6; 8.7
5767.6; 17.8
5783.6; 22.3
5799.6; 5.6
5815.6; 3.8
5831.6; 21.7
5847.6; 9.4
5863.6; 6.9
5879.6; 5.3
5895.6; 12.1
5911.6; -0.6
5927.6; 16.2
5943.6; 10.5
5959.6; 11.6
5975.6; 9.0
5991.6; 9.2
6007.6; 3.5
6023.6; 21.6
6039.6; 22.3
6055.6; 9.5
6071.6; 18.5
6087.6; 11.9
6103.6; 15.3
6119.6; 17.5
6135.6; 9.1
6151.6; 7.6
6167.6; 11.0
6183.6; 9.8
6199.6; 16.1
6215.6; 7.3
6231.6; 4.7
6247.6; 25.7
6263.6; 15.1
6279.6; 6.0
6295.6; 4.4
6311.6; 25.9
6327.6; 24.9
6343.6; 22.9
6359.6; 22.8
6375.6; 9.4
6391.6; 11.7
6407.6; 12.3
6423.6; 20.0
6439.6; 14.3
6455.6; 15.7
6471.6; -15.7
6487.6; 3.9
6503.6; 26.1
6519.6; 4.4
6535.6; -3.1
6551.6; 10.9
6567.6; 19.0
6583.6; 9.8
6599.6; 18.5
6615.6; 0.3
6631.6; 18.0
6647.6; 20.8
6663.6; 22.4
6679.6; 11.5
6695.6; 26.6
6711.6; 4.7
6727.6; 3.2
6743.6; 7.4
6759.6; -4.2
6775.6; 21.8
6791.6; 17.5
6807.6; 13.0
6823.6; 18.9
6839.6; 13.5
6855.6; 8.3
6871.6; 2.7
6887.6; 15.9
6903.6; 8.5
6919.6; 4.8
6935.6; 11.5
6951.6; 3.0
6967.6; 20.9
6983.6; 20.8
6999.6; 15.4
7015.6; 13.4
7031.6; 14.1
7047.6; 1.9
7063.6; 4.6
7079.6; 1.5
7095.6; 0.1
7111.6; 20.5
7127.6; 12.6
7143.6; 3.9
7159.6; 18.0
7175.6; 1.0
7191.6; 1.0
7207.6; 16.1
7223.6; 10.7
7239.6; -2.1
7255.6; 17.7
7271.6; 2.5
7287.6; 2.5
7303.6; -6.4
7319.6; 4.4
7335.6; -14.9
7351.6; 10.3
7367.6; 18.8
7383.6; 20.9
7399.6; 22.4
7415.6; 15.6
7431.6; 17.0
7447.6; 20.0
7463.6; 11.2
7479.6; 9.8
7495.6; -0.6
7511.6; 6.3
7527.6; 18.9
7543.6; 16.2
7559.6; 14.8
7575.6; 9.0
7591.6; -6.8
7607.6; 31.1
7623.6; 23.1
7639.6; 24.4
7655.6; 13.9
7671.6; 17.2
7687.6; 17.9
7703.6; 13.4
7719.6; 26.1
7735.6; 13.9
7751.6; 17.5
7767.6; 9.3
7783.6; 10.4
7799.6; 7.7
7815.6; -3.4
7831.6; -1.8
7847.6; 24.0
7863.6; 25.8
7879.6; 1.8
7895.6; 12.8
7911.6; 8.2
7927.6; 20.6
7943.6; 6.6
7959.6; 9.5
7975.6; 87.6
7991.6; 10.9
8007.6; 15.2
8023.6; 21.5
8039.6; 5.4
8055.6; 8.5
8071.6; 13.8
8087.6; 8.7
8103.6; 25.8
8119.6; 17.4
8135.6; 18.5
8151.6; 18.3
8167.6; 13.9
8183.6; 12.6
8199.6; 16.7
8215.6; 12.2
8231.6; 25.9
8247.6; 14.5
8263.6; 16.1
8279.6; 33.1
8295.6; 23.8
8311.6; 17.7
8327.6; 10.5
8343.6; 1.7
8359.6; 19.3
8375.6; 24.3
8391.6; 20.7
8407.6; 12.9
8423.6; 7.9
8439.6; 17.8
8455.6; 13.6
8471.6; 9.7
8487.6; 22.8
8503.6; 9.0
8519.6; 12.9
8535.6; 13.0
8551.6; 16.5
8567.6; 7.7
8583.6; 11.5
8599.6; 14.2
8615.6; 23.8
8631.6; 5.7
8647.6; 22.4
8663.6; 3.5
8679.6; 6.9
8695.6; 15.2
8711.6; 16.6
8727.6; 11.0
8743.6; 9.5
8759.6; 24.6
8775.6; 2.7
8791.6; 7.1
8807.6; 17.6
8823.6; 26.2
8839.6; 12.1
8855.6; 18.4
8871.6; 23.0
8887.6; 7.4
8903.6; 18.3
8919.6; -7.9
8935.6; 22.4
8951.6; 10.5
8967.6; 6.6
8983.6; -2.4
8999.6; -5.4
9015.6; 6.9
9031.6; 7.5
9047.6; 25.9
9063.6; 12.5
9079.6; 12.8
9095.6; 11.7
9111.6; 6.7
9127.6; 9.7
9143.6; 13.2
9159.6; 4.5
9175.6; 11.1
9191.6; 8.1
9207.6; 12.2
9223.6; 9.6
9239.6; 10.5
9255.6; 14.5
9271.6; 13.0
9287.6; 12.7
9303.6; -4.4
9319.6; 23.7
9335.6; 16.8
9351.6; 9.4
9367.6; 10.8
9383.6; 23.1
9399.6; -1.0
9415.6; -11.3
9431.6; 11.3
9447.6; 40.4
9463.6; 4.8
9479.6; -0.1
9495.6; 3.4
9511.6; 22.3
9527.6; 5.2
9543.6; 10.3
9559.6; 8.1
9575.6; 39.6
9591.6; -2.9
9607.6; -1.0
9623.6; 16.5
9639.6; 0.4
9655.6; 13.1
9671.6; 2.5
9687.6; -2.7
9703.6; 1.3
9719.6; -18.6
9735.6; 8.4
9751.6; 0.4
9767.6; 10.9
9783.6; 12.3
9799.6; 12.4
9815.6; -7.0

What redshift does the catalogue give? 1.139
